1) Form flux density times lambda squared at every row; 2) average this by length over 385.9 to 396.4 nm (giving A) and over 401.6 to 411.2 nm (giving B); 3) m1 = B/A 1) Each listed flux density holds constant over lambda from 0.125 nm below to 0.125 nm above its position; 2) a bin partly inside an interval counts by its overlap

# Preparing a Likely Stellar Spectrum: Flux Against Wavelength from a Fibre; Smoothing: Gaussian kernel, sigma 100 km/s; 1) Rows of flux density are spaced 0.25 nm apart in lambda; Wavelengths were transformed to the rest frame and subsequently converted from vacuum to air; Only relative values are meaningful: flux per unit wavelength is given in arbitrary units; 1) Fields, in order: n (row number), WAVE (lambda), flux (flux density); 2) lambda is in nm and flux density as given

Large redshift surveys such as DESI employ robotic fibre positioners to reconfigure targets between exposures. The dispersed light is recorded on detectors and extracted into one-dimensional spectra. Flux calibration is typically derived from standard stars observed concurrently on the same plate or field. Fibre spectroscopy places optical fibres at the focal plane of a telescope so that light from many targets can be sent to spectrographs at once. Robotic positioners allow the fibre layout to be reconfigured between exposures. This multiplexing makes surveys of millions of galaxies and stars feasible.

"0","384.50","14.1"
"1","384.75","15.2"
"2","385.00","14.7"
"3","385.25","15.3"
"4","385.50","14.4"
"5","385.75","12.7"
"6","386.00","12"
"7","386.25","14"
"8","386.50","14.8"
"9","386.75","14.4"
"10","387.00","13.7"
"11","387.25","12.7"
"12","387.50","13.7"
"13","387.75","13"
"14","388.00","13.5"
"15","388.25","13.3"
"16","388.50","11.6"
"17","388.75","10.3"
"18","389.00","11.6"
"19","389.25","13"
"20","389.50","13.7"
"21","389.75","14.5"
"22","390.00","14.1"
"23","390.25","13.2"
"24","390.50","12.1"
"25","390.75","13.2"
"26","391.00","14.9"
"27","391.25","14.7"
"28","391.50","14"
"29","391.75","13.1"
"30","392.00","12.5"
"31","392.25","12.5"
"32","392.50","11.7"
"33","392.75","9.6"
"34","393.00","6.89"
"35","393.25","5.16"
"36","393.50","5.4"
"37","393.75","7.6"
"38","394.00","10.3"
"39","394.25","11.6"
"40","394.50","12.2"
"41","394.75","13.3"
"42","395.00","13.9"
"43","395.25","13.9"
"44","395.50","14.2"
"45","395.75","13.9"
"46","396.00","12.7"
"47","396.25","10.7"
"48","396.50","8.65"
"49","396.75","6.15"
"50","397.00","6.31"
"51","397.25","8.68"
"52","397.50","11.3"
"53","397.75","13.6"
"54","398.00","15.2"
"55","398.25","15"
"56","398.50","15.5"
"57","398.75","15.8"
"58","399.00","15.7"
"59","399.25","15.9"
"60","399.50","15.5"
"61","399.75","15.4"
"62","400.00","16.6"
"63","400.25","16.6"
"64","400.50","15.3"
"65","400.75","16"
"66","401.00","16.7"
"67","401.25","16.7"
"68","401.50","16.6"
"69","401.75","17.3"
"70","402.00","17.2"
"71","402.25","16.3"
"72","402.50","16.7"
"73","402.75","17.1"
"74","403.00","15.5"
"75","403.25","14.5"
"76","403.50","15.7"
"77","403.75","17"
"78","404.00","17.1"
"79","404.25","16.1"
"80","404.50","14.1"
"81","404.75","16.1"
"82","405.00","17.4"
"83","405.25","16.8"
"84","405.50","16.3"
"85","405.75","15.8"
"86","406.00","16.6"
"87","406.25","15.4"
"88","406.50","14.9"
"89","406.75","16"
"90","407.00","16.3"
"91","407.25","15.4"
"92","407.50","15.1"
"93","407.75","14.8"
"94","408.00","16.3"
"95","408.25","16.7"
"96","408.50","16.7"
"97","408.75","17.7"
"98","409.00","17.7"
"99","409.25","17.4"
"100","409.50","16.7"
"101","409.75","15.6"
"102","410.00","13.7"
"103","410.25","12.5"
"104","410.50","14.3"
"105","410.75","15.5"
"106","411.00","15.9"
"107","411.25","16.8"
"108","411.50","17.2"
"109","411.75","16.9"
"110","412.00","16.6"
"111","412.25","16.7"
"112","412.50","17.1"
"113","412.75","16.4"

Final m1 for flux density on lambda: 1.4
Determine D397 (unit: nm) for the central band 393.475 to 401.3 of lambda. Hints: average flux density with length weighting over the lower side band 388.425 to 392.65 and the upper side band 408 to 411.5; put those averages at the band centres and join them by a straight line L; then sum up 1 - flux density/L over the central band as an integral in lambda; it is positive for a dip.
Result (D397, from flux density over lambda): 0.57 nm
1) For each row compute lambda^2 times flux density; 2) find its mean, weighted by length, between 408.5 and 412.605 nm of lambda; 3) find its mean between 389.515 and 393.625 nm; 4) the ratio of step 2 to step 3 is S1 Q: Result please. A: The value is 1.5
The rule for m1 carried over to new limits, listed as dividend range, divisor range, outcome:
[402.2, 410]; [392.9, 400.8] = 1.37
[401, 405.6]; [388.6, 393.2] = 1.41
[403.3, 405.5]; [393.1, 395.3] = 1.67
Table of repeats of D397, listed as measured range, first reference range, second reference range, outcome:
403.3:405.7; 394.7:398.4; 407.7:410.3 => -0.27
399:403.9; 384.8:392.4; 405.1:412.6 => -0.38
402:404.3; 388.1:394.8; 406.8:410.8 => -0.29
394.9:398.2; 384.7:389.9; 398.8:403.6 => 0.80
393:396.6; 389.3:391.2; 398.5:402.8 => 0.97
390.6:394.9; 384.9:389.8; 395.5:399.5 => 0.59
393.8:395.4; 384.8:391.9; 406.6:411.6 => 0.21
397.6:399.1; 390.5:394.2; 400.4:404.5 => -0.10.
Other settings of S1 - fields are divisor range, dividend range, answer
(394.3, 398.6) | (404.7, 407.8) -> 1.39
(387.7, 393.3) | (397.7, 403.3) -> 1.36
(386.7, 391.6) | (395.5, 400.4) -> 1.04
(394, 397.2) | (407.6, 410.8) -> 1.49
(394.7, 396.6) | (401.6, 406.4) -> 1.34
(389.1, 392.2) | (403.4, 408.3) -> 1.27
